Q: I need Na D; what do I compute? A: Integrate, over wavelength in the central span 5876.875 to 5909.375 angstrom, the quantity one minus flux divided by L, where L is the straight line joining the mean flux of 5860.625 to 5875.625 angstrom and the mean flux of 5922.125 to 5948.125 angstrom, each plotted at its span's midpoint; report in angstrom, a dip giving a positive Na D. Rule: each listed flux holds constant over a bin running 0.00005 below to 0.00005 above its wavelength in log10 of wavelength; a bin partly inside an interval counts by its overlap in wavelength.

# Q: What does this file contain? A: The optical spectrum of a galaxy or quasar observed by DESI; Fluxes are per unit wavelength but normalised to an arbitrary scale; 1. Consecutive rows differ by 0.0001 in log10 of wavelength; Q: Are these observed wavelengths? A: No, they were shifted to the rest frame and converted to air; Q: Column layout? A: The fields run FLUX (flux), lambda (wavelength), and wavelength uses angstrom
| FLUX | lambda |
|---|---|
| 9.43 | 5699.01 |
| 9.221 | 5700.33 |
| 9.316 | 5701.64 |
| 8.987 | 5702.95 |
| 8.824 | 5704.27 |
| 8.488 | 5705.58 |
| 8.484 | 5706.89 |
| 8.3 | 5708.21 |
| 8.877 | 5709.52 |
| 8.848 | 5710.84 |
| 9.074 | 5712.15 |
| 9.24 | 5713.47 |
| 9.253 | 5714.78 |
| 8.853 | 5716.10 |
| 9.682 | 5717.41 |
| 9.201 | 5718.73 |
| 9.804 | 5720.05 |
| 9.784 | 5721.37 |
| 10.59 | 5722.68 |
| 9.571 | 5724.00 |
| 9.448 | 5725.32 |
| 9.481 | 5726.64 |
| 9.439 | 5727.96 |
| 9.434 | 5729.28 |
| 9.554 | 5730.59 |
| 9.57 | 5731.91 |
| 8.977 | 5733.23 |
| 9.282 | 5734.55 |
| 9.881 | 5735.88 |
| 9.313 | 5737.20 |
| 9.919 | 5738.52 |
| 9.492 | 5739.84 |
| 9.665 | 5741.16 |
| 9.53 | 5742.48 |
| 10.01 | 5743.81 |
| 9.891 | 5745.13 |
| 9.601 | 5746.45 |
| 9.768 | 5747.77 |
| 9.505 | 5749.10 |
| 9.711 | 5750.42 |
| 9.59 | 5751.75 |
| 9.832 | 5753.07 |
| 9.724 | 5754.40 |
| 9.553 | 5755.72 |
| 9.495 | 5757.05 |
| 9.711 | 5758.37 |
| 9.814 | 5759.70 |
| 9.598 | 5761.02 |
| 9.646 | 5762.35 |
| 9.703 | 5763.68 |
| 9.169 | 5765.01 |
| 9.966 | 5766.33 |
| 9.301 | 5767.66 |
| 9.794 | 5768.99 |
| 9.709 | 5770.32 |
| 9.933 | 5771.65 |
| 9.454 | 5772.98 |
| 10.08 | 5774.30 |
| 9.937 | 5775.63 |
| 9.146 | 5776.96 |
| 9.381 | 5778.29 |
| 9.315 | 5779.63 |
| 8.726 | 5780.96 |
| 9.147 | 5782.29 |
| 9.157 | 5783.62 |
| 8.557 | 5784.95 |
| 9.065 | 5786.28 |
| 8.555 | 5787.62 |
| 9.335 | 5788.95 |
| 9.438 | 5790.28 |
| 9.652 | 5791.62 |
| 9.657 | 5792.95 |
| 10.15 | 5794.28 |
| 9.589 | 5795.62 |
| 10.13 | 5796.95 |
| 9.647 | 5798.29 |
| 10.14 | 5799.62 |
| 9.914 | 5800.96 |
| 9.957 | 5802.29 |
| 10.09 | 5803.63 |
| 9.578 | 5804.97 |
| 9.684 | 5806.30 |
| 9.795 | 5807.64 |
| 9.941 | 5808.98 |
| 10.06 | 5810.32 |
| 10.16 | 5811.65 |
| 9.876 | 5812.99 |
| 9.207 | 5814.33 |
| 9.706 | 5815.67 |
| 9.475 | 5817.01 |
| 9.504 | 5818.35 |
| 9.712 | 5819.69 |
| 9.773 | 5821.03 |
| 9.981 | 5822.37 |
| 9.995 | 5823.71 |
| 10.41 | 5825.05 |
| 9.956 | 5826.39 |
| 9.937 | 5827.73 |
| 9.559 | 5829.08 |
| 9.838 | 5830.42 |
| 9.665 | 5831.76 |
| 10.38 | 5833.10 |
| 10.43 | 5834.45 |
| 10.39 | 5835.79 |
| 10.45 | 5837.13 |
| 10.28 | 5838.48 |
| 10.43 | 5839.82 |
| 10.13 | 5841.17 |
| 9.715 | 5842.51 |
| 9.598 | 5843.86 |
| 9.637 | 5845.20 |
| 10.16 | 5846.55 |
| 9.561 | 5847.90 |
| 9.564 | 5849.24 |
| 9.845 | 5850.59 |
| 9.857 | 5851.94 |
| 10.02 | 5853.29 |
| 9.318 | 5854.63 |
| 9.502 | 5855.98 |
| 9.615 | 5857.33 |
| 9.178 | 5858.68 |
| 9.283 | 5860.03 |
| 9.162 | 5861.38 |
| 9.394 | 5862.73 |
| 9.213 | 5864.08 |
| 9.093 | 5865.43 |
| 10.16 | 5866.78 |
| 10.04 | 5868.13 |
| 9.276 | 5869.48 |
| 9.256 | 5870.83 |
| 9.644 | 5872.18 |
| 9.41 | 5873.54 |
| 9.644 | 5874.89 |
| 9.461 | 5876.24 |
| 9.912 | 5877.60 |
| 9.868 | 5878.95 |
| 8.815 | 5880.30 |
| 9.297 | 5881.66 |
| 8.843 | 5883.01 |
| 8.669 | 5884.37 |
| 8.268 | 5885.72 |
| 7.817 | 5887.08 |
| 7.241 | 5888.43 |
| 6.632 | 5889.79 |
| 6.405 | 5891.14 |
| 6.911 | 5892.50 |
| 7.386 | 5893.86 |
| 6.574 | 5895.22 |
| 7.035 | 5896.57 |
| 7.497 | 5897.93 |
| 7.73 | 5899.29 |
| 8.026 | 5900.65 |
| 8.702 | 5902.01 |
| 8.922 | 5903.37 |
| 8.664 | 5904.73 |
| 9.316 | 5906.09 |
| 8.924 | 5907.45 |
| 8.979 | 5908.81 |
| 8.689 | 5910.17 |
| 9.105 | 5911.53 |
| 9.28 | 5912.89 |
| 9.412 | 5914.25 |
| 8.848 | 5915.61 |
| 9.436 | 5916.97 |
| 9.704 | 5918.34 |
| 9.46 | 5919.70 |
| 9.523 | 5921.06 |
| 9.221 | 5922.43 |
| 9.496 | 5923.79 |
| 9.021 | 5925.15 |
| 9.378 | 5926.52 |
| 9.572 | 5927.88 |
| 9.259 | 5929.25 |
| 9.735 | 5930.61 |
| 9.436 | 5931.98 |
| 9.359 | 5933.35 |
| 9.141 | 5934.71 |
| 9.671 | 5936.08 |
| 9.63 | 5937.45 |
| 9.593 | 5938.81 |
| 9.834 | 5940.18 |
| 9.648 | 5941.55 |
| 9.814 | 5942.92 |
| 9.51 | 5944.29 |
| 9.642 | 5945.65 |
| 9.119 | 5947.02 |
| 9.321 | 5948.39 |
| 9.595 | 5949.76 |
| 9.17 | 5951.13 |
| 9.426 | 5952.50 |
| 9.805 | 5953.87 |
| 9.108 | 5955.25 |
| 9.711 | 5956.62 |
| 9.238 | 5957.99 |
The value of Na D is 4.5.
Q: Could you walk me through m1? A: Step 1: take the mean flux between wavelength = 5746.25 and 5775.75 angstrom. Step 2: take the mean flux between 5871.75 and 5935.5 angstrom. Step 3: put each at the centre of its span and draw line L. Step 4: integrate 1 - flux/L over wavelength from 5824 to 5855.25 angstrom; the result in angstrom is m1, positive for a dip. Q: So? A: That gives -2.7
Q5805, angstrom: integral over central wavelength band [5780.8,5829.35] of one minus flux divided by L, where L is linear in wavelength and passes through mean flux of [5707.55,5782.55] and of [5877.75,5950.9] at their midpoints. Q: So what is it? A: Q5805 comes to -2.01 angstrom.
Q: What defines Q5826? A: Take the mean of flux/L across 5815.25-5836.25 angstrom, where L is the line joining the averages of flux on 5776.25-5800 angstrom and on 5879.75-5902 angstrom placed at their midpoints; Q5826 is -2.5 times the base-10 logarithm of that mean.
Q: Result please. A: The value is -0.13 mag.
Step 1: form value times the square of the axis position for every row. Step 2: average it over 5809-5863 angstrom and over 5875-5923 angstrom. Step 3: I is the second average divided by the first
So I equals 0.89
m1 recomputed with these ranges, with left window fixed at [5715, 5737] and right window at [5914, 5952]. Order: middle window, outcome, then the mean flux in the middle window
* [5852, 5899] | 3.50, 8.76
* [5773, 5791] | 0.52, 9.23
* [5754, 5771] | -0.21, 9.63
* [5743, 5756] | -0.28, 9.72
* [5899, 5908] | 0.77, 8.64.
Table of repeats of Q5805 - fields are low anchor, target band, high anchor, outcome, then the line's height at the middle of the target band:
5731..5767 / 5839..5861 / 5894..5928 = -1.5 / 9.1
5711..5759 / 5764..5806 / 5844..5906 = -1.0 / 9.31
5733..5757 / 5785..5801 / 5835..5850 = 0.4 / 9.81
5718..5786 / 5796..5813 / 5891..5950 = -1.0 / 9.38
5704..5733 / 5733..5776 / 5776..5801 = -1.5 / 9.33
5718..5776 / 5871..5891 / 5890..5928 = 0.0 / 8.76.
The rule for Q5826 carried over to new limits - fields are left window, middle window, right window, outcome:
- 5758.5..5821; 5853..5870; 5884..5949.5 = -0.04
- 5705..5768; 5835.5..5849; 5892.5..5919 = -0.13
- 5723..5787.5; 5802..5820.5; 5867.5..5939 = -0.06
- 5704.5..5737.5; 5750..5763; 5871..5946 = -0.05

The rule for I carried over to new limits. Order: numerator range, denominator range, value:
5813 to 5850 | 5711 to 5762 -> 1.07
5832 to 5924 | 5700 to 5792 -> 1.01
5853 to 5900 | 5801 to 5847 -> 0.89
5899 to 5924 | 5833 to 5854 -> 0.92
